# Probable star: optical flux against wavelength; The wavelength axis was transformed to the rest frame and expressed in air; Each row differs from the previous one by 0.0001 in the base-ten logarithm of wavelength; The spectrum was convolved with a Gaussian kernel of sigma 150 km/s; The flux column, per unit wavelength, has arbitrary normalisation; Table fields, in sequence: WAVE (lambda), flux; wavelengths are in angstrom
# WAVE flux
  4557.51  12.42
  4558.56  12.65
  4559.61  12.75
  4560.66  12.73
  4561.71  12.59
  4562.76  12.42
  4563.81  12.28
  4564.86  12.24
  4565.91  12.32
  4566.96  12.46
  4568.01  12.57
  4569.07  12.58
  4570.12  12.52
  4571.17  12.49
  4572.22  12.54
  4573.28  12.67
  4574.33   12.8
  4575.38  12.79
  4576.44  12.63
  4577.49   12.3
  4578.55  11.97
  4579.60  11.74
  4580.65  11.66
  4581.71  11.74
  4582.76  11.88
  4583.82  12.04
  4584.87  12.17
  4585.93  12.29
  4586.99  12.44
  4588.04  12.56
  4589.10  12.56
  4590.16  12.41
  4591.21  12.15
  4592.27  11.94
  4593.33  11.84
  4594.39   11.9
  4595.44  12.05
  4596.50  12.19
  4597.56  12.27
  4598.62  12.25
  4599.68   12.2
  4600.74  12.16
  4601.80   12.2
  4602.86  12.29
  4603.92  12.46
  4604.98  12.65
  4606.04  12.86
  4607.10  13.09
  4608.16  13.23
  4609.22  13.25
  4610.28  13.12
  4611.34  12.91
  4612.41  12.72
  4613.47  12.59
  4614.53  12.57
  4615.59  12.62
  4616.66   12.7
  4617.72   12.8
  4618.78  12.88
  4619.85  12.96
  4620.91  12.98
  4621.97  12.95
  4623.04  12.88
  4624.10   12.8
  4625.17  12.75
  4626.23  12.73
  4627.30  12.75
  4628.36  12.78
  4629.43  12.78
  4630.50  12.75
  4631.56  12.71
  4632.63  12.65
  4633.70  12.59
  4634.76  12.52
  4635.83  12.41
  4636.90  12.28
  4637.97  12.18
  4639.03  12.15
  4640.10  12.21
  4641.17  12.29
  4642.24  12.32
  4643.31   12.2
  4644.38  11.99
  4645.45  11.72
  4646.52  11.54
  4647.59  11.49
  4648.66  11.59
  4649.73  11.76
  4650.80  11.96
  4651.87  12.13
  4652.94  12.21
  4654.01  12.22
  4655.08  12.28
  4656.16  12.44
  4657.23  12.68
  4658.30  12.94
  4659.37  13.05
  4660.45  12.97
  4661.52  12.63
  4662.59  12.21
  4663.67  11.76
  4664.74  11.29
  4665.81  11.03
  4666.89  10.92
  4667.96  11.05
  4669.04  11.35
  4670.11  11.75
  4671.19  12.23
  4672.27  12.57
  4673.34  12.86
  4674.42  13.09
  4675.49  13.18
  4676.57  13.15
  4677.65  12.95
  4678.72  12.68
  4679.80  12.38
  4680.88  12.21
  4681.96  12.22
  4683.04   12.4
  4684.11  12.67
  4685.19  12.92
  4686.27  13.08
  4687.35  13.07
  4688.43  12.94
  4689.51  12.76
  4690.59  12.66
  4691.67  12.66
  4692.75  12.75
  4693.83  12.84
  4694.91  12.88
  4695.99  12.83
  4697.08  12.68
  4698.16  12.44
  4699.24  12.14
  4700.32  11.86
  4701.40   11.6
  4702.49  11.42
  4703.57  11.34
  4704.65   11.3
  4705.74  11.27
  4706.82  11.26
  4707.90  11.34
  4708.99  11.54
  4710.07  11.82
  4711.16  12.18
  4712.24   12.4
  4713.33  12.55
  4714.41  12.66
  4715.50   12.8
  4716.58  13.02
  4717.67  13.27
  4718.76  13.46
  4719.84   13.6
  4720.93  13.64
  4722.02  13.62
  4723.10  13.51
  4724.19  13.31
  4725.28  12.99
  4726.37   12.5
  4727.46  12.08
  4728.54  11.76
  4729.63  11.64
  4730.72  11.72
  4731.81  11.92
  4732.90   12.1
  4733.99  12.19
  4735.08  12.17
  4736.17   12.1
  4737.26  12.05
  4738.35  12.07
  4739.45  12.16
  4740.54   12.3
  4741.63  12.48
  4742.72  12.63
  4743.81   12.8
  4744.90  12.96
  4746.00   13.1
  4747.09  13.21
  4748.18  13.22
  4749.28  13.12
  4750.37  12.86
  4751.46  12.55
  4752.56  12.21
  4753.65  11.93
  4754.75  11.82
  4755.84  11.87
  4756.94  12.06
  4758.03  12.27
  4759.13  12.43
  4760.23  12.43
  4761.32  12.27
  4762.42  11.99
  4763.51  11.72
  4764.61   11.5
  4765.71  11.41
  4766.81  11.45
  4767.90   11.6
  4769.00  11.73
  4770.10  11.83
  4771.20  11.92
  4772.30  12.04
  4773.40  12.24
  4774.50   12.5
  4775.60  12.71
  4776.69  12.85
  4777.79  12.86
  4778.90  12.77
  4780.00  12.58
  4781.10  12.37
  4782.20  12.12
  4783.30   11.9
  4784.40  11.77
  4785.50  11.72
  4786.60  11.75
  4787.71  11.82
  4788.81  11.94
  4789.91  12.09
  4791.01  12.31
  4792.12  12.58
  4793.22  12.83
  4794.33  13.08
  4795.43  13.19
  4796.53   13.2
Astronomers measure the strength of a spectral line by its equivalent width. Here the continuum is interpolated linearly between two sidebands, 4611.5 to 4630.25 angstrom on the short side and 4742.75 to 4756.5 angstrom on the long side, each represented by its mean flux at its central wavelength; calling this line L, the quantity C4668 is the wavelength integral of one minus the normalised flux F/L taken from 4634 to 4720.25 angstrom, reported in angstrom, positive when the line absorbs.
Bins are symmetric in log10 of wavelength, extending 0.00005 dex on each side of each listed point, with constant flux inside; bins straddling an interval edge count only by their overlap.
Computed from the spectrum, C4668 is 2.8 angstrom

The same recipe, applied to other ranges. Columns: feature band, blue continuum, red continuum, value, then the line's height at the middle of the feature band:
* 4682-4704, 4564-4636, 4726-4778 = -0.28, 12.3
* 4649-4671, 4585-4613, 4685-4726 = 0.83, 12.5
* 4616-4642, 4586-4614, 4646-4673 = -0.84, 12.2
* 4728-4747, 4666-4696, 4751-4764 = -0.06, 12.2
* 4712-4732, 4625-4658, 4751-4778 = -1.04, 12.2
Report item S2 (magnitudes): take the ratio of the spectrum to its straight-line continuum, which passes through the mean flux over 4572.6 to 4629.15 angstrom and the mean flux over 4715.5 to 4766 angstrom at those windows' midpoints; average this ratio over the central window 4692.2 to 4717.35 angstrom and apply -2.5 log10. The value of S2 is 0.03 mag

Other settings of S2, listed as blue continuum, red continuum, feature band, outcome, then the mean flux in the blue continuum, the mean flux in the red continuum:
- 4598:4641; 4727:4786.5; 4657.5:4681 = 0.02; 12.7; 12.2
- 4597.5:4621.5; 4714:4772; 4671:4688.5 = -0.02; 12.7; 12.4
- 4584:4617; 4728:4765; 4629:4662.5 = 0.01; 12.5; 12.3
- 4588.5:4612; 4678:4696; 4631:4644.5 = 0.02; 12.5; 12.7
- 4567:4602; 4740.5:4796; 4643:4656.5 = 0.03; 12.3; 12.3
